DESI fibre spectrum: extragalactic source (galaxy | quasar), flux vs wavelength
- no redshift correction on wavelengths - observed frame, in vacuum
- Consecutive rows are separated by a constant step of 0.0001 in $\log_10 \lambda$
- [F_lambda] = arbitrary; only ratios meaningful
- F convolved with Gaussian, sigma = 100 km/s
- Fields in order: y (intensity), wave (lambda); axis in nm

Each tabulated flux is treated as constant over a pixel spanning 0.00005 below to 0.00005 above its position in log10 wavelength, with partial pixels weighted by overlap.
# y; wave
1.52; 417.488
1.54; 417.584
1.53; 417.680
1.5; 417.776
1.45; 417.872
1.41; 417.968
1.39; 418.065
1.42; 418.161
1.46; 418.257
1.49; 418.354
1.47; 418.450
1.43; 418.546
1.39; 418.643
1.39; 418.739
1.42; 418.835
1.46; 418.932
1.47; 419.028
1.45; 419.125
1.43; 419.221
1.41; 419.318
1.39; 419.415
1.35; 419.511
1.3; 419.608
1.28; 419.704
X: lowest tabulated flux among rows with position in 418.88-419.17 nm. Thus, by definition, 1.45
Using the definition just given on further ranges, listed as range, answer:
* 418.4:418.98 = 1.39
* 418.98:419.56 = 1.35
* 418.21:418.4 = 1.46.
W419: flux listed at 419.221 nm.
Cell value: 1.43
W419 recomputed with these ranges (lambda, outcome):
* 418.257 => 1.46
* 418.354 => 1.49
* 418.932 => 1.46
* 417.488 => 1.52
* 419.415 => 1.39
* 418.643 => 1.39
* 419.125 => 1.45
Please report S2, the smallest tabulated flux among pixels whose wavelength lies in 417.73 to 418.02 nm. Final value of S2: 1.41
